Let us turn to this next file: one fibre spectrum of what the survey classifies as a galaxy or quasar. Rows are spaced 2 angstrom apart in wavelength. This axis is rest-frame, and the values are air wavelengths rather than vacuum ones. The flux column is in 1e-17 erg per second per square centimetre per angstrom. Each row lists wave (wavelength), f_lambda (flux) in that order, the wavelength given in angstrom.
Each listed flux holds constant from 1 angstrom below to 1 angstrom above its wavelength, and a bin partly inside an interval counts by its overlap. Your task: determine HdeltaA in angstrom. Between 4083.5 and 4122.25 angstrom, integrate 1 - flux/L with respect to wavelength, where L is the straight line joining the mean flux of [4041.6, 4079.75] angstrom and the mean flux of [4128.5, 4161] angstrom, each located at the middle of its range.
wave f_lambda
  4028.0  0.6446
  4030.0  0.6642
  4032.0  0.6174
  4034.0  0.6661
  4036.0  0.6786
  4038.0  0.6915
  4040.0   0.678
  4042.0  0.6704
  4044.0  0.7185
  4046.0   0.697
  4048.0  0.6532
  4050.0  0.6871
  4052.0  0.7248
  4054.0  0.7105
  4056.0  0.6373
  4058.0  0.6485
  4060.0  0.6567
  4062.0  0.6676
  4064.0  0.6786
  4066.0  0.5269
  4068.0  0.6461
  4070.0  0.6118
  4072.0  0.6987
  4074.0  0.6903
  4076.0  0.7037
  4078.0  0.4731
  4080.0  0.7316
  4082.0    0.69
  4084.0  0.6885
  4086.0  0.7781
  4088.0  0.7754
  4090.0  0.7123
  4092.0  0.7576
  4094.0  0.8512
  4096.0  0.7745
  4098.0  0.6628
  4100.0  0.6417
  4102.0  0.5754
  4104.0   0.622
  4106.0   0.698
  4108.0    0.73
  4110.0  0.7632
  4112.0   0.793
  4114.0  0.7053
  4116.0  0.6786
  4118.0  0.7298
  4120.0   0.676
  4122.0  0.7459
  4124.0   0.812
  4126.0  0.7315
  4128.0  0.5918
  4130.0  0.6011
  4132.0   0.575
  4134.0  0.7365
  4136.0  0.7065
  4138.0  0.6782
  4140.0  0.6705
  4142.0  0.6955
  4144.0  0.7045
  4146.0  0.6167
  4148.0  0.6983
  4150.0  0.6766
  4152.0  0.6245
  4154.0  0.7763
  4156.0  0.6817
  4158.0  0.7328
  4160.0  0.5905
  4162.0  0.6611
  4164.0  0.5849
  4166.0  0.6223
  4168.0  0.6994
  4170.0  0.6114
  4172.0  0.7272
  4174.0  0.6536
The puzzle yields -3.1 angstrom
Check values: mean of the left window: 0.659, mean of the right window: 0.672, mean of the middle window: 0.718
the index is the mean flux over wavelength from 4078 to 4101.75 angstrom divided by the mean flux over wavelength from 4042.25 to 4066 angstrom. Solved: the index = 1.1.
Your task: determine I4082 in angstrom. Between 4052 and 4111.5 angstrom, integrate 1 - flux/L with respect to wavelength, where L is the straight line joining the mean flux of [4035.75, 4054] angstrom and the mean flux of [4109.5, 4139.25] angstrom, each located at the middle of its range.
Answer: 0.9 angstrom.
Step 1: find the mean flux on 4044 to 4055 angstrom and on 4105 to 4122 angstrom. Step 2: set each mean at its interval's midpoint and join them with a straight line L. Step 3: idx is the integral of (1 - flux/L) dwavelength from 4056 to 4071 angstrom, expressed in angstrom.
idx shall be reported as 1.5 angstrom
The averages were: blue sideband 0.697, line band 0.634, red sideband 0.723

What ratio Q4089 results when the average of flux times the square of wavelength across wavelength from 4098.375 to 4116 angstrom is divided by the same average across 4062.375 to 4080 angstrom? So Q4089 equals 1.10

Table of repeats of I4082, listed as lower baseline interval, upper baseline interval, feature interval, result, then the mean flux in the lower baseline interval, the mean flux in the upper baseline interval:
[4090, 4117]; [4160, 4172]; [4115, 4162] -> -0.9 angstrom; 0.712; 0.64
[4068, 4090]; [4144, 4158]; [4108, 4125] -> -1.3 angstrom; 0.684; 0.685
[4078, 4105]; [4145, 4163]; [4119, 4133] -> 0.2 angstrom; 0.704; 0.673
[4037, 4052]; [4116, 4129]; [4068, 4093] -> 0.3 angstrom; 0.688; 0.712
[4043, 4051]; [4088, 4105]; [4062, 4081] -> 1.5 angstrom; 0.689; 0.704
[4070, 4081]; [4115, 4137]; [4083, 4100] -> -2.0 angstrom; 0.655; 0.69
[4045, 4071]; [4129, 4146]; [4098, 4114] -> -0.6 angstrom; 0.657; 0.668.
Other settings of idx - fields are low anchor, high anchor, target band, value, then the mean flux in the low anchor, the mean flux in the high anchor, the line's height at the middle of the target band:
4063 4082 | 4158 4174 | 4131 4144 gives -0.65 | 0.643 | 0.649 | 0.647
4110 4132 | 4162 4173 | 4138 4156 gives -0.25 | 0.703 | 0.65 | 0.673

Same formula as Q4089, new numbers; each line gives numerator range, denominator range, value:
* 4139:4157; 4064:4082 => 1.11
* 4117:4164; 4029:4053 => 1.05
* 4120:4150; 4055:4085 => 1.08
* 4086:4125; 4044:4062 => 1.09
